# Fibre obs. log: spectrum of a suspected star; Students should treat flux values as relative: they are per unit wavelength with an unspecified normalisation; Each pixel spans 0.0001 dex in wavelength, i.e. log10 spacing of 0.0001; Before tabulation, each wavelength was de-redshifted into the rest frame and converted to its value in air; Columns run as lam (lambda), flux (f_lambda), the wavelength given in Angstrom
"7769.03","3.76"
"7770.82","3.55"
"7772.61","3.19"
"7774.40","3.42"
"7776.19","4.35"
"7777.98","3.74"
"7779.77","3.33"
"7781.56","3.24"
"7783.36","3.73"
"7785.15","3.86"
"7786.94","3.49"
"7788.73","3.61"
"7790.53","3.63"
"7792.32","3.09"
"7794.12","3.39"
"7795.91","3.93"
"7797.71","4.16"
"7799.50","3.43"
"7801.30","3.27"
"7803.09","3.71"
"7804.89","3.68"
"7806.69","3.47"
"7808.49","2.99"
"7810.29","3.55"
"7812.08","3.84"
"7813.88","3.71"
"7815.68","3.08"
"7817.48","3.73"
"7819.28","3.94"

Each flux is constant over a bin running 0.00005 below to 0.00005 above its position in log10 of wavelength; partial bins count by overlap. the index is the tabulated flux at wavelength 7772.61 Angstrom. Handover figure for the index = 3.19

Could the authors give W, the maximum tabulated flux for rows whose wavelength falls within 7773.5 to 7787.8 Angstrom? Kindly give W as 4.35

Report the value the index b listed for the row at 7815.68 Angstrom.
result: 3.08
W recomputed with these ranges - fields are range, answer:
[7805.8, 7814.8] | 3.84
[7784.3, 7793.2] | 3.86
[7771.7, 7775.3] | 3.42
